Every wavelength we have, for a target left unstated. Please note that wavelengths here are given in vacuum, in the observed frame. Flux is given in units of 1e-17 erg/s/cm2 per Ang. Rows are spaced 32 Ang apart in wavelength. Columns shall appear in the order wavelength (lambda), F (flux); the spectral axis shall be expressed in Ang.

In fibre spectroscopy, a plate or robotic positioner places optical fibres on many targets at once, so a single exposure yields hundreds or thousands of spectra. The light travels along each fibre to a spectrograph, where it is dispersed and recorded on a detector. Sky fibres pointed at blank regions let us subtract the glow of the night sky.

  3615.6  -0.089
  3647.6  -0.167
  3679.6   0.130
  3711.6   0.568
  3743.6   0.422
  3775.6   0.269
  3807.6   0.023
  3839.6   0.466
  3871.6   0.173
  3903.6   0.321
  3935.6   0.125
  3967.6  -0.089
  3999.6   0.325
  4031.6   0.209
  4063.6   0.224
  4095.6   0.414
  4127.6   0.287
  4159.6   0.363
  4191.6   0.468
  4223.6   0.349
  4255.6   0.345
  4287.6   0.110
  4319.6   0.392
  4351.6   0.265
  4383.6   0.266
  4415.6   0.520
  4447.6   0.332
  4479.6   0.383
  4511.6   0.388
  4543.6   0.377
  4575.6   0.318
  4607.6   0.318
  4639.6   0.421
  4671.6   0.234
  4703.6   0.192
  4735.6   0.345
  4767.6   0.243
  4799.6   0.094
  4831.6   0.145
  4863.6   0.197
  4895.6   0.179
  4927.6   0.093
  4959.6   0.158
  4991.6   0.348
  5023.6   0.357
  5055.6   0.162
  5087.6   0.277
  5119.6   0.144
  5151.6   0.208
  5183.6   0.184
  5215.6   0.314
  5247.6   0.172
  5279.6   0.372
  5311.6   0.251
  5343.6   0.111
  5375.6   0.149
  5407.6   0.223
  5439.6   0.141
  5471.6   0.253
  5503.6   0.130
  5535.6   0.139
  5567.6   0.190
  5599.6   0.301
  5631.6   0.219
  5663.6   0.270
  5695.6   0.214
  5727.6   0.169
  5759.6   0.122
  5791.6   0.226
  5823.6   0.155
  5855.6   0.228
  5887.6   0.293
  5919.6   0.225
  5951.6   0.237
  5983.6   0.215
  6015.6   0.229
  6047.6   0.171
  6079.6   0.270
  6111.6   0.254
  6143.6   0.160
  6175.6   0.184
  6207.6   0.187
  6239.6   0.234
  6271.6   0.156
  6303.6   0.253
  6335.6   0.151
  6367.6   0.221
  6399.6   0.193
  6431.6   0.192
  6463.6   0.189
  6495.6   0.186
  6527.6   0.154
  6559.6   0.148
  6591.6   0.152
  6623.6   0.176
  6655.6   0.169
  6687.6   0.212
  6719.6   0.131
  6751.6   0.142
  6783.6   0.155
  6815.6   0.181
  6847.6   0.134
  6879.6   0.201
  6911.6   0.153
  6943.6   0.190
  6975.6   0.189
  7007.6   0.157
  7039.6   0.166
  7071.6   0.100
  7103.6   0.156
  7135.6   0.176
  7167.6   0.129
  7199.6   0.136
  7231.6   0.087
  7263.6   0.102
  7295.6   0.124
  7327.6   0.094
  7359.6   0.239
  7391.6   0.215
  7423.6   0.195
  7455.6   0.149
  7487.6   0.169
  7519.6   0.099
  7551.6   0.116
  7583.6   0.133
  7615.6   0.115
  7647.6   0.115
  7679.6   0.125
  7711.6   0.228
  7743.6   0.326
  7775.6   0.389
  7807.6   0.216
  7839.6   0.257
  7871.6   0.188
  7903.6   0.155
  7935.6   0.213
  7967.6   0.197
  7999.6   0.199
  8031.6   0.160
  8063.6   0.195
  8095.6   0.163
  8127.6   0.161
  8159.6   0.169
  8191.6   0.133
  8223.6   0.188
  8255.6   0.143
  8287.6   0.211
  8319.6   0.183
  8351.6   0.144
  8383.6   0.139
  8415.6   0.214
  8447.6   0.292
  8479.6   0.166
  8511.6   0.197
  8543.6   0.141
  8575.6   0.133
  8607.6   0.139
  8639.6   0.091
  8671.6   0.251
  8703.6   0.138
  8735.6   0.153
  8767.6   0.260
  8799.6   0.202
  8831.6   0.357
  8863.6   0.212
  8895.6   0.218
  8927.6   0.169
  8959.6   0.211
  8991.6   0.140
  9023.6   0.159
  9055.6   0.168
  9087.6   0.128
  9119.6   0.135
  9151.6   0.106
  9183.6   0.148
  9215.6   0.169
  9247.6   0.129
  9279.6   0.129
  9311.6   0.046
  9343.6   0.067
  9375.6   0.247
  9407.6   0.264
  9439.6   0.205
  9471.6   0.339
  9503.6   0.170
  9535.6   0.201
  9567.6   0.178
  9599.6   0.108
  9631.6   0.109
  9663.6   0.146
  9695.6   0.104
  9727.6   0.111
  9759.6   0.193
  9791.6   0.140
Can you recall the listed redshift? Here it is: 1.082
